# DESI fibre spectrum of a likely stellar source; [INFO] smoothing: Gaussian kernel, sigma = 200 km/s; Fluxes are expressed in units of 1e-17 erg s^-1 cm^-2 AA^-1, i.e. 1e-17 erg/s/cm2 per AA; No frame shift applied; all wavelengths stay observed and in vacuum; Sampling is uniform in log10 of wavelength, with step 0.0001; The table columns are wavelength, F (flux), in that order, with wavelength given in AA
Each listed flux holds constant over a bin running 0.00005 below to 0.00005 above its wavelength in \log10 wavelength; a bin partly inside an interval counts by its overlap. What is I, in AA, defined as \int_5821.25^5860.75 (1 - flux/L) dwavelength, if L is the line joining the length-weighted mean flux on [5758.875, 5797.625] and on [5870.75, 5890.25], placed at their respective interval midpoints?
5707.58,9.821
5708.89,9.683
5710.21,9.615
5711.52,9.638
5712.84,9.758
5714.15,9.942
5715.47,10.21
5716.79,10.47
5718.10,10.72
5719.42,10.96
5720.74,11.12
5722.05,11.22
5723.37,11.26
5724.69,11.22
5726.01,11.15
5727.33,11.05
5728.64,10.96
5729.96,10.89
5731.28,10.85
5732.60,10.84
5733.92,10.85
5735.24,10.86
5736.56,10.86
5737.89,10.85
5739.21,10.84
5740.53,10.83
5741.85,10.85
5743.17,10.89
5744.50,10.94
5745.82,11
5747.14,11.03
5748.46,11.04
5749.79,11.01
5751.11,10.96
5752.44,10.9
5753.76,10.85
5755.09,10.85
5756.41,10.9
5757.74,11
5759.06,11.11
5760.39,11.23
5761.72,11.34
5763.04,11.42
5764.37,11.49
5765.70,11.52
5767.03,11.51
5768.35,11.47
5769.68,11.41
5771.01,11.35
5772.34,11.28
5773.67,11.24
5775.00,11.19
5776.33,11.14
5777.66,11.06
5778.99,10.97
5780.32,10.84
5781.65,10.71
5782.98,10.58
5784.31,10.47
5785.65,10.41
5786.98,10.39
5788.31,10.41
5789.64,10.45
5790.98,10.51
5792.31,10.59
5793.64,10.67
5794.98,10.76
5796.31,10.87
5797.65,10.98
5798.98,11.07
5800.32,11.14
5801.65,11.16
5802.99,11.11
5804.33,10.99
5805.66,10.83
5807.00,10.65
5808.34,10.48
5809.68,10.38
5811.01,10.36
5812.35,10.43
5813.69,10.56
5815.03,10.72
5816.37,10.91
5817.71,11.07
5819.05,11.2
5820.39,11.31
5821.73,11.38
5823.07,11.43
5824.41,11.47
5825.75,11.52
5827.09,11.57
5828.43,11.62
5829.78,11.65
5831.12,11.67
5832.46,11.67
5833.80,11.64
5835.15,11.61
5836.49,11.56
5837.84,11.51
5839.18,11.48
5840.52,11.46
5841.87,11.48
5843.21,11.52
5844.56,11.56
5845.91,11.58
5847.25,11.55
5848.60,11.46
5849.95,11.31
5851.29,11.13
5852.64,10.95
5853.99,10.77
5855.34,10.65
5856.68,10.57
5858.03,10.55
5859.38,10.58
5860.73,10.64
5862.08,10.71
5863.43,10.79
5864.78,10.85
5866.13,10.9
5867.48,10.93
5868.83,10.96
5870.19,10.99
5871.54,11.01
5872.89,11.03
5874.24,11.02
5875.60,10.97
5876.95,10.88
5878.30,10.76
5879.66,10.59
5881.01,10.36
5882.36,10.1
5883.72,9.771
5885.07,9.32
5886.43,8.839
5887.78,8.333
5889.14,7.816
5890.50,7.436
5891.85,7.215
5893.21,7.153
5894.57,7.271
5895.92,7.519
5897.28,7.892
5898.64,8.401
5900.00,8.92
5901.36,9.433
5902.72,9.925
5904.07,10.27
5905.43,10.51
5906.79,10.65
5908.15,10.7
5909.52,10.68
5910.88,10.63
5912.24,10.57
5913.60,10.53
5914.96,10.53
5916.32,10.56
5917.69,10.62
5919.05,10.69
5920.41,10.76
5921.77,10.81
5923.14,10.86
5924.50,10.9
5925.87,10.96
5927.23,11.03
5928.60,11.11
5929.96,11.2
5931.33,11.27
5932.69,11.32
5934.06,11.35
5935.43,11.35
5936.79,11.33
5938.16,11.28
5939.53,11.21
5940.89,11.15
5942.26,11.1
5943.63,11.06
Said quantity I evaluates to -3.6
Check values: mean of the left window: 11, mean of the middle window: 11.3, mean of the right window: 10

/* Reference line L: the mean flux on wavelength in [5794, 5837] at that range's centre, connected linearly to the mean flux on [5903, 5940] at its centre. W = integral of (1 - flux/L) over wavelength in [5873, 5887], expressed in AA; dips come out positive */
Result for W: 0.8 AA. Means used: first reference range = 11.1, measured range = 10.3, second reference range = 10.9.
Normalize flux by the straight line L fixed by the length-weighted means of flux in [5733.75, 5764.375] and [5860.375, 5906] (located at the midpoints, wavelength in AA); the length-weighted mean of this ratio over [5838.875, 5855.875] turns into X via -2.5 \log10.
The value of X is -0.129 mag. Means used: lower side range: 11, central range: 11.3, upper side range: 9.68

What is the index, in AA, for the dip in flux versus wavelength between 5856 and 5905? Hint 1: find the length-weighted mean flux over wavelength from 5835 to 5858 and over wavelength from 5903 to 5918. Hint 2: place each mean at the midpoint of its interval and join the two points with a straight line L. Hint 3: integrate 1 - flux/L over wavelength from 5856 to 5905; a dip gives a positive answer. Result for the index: 5.2 AA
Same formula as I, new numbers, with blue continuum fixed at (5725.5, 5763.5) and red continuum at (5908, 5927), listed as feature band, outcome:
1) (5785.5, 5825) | 0.2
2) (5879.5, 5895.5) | 3.2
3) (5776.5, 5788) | 0.2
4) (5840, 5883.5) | -0.6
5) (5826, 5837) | -0.8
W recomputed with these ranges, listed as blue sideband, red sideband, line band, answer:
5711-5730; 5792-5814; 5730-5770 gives -1.17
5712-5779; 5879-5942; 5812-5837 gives -1.88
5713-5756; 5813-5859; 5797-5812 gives 0.45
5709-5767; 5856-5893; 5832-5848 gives -1.94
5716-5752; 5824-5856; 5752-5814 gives 1.38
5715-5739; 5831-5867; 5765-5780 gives -0.36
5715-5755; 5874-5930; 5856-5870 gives -0.92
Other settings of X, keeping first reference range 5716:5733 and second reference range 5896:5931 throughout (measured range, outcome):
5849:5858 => -0.04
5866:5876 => -0.05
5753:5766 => -0.03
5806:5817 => 0.01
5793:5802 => -0.02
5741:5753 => -0.01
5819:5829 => -0.08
